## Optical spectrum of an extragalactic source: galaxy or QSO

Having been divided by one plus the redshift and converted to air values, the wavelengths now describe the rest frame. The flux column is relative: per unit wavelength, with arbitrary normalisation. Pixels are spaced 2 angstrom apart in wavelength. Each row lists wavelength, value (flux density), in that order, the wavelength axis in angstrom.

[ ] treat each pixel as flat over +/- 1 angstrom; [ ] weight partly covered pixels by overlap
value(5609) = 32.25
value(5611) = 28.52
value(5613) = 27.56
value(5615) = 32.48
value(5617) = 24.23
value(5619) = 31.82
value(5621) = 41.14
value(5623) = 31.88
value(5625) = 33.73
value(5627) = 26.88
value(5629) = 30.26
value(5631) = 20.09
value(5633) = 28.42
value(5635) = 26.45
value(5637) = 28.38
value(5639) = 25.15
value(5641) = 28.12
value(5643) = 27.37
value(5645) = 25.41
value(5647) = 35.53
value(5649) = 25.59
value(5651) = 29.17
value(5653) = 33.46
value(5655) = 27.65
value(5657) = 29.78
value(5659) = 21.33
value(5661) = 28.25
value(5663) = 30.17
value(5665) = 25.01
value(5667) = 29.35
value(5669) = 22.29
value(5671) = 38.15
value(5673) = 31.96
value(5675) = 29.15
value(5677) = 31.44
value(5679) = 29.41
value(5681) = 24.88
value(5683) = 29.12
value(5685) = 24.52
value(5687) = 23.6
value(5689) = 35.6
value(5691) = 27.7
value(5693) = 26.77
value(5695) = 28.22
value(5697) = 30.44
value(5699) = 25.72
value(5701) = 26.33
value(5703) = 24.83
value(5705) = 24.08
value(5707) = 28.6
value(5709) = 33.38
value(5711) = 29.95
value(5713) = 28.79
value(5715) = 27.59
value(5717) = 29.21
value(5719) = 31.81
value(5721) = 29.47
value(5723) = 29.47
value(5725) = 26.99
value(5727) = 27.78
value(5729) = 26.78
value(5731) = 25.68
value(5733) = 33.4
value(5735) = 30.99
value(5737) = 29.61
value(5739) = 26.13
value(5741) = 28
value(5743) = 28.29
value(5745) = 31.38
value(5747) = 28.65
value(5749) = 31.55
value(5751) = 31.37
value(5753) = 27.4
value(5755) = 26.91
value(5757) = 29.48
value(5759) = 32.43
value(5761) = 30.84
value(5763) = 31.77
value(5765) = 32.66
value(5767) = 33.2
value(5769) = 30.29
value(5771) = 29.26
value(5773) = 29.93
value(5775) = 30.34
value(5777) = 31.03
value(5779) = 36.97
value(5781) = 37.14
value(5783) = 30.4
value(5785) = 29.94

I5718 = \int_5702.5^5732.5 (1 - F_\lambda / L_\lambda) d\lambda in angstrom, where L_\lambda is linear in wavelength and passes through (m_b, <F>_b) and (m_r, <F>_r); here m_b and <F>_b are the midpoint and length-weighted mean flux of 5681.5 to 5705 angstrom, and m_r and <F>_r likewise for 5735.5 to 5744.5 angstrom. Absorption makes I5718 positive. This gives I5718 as -0.6 angstrom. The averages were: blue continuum 27.3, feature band 28.4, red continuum 28.4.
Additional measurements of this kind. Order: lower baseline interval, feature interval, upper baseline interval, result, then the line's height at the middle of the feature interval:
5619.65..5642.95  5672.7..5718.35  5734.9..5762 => 1.57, 29.3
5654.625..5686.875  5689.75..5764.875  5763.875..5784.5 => 3.41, 30.3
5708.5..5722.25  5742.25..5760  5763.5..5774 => 0.56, 30.7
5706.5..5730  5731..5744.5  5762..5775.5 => 0.32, 29.9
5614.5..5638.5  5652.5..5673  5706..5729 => 0.56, 29.4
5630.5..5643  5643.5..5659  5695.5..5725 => -1.20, 26.8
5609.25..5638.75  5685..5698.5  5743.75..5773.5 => 0.73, 29.9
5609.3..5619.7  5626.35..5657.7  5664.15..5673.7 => 1.32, 29.2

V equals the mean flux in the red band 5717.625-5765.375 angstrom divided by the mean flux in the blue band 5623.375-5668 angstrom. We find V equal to 1.1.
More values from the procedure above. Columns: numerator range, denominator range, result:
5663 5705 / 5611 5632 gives 0.94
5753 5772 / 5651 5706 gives 1.09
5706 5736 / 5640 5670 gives 1.05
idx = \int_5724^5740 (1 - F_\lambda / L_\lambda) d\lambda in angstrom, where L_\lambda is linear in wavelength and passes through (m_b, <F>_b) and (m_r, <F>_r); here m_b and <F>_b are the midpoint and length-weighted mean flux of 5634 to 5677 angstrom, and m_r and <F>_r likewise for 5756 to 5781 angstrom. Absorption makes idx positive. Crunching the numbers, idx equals 1.2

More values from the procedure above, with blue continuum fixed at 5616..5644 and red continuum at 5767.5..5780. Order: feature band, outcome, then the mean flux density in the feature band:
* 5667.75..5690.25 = 0.5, 29.1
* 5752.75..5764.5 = 0.4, 30.1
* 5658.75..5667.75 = 0.7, 27.2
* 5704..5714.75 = 0.5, 28.9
